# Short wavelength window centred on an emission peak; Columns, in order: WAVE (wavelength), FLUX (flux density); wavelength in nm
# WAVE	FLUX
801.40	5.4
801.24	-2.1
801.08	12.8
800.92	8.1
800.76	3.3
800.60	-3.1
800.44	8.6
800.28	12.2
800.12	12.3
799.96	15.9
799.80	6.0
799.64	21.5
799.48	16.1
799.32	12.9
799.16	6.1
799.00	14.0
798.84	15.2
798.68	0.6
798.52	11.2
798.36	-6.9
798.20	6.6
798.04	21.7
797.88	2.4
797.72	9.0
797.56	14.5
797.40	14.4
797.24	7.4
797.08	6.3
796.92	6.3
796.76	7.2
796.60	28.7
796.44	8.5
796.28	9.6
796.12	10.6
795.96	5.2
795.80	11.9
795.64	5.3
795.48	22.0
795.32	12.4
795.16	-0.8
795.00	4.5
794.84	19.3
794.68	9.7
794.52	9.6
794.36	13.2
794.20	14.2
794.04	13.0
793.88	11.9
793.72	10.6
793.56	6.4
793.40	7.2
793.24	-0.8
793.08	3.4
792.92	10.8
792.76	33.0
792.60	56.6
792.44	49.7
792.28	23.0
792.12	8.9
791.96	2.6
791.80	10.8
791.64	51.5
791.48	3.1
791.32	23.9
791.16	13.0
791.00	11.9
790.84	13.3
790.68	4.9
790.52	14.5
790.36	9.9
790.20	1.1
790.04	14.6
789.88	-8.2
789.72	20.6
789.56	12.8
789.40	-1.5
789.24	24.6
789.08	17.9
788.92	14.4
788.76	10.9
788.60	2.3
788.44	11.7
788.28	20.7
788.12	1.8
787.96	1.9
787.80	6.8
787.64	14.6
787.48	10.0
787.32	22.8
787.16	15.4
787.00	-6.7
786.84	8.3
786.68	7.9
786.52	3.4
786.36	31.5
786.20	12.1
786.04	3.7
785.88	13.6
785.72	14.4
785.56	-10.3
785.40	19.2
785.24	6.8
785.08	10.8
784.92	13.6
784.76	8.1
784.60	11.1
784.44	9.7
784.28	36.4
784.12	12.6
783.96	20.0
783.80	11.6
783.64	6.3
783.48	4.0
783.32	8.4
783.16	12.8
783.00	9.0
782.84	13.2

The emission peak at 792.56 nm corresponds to H-gamma 4340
